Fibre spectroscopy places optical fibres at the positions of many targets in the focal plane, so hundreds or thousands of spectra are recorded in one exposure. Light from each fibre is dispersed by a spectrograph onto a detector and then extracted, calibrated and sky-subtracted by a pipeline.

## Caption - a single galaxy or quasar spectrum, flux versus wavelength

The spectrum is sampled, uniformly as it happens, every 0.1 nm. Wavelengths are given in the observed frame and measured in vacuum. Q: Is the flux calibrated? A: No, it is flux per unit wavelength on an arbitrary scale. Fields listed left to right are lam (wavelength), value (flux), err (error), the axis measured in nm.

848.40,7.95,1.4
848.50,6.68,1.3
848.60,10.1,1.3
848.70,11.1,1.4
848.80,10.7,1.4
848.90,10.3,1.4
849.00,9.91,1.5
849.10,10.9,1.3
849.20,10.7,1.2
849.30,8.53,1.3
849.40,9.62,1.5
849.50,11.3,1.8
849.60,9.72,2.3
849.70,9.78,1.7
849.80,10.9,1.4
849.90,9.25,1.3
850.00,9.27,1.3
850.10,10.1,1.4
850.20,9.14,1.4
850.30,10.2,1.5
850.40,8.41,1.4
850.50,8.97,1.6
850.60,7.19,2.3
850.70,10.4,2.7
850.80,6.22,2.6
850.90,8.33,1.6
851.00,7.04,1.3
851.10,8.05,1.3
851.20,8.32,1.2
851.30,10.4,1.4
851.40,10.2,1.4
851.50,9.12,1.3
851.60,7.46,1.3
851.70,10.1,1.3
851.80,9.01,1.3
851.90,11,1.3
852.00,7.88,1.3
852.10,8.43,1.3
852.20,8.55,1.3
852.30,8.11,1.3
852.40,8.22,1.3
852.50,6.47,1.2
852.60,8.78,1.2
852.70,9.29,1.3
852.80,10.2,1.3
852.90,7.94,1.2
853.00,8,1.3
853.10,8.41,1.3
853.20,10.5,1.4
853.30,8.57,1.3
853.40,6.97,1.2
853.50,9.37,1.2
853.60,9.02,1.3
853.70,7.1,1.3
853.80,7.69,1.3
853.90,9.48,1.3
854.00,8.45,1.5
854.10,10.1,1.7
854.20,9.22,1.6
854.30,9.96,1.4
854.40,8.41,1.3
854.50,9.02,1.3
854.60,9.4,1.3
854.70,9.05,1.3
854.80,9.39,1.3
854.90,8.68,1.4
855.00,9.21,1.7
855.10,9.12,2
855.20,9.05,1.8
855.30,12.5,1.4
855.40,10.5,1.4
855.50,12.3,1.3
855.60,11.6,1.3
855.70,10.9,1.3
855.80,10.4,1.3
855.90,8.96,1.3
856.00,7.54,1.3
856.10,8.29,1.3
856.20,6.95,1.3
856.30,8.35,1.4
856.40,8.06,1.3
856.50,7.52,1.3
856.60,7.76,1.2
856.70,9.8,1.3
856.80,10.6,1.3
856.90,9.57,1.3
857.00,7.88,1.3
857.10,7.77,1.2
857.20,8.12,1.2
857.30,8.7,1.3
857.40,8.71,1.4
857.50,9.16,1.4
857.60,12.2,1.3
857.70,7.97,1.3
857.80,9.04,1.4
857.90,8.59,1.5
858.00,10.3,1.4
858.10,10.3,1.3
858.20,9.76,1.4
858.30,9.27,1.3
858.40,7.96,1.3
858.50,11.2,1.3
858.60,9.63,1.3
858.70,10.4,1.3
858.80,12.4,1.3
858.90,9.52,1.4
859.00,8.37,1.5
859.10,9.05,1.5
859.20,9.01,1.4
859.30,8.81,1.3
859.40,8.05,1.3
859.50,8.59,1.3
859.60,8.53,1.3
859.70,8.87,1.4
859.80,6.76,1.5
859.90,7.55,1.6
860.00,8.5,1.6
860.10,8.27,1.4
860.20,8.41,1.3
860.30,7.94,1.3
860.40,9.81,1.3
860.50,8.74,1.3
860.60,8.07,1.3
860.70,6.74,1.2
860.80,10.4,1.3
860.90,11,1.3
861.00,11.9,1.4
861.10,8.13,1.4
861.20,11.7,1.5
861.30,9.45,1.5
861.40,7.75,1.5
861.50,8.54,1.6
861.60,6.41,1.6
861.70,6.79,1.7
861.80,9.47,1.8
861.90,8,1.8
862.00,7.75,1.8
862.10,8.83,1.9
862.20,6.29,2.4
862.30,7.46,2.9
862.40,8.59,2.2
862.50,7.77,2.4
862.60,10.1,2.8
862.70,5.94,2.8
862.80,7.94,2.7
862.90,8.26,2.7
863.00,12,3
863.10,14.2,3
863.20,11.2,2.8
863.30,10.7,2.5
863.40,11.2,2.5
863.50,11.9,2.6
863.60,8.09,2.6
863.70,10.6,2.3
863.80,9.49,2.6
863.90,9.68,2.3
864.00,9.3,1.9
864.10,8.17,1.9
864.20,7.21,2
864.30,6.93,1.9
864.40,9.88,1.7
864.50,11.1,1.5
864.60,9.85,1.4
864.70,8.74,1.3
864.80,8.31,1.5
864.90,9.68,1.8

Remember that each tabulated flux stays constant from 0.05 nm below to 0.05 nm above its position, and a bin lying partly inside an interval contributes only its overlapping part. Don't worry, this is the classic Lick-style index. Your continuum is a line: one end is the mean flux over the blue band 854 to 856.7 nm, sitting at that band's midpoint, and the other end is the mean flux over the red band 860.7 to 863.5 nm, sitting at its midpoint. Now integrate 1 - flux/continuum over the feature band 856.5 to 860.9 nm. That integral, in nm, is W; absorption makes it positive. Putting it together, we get 0.114 nm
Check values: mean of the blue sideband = 9.31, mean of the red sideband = 9.18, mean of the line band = 9.01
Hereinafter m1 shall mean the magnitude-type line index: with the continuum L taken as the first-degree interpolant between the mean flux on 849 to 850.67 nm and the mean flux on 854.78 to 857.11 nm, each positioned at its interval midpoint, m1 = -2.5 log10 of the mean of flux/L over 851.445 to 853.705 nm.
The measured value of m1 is 0.099 mag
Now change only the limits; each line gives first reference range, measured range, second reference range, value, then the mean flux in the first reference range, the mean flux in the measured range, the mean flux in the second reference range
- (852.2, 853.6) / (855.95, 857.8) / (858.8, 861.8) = 0.00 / 8.54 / 8.62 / 8.75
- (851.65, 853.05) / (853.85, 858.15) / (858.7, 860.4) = -0.07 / 8.71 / 9.28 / 8.75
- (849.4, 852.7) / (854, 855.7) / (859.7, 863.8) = -0.10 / 8.96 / 9.83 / 8.98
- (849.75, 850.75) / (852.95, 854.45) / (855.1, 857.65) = 0.07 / 9.38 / 8.75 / 9.32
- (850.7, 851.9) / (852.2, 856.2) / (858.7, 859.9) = -0.04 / 8.75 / 9.1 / 8.91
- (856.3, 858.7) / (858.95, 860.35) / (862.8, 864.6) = 0.13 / 9.14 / 8.34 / 9.93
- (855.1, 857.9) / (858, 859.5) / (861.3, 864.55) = -0.04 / 9.25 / 9.54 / 8.99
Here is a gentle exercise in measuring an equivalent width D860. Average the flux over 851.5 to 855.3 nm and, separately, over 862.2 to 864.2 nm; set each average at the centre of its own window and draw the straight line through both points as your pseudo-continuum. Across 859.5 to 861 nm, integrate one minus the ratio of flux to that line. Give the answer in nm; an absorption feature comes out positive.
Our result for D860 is 0.10 nm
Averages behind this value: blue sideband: 8.85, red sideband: 9.47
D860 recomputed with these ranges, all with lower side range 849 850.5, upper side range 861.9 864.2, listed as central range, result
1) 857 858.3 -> 0.044 nm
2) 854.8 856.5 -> 0.020 nm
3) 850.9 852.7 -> 0.198 nm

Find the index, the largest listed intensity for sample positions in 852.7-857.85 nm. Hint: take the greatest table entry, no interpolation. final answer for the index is 12.5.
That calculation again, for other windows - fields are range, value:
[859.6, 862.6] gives 11.9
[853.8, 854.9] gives 10.1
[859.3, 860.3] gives 8.87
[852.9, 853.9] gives 10.5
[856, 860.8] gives 12.4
